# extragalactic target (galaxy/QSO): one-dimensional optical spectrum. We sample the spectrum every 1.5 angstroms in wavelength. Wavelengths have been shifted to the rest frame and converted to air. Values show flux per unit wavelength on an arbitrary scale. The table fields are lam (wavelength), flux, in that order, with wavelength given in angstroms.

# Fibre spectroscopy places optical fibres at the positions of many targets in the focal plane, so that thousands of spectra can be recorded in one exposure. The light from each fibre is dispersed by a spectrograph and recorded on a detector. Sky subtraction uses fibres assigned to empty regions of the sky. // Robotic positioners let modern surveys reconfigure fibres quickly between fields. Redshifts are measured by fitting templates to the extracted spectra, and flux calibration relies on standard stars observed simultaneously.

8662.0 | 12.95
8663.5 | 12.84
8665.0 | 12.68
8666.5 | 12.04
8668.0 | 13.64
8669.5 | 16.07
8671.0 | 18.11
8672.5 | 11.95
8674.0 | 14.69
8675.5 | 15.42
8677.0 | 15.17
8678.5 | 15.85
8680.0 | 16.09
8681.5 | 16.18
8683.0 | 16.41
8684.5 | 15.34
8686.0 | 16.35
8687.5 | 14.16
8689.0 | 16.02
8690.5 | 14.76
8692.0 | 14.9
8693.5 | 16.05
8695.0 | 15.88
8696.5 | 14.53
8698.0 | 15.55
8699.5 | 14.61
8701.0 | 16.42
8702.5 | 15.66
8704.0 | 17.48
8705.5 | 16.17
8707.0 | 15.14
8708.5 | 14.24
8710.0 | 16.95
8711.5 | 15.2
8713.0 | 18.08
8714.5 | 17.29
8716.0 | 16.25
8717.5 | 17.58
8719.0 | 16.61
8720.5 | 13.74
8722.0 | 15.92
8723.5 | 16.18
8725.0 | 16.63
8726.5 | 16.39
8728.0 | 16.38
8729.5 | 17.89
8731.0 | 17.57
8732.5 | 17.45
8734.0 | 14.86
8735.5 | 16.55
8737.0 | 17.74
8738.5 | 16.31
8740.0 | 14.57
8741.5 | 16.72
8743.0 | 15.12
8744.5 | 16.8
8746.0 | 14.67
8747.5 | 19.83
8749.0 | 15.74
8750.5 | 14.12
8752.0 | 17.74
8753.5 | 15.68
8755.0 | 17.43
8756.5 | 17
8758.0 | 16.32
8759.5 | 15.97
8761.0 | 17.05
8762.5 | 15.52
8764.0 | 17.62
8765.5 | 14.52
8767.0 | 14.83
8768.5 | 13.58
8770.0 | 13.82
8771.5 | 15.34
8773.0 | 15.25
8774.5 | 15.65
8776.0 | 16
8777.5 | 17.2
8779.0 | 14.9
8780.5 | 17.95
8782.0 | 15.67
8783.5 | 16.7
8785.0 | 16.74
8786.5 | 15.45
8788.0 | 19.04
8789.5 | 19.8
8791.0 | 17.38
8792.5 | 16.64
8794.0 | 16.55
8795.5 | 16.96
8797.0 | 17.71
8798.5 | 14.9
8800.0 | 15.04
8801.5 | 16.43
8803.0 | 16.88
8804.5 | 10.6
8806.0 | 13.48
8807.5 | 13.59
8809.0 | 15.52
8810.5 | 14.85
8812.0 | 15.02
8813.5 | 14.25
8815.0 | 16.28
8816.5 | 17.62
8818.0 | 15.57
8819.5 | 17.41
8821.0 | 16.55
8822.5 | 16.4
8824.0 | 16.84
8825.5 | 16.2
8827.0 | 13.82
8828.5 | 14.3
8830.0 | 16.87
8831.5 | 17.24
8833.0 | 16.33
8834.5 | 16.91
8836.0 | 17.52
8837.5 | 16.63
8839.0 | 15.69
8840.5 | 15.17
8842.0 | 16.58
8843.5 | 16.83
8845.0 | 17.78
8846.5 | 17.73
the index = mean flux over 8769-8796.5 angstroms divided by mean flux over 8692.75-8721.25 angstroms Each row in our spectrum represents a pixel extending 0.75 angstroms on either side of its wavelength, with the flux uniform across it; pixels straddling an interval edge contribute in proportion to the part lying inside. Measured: 1.03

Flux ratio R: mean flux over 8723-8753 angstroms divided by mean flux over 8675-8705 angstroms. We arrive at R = 1.05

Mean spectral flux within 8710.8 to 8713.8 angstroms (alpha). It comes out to 16.7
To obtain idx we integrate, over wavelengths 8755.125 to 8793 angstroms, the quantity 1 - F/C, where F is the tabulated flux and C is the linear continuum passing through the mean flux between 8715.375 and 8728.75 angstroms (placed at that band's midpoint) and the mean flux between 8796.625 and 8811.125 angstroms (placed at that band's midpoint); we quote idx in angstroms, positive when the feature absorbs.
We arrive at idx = -2.3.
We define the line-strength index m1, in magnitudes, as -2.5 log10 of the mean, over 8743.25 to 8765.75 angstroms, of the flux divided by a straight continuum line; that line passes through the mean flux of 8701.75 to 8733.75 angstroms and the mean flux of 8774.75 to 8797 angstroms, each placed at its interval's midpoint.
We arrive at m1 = 0.017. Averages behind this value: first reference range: 16.4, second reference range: 16.9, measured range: 16.4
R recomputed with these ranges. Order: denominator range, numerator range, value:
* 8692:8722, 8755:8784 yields 1.00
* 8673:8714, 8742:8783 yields 1.02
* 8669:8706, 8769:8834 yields 1.02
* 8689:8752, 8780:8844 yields 1.00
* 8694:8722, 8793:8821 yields 0.97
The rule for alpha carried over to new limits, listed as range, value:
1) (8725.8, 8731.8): 17.1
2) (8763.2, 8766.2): 16.1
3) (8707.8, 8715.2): 16.4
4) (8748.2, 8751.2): 15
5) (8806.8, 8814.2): 14.7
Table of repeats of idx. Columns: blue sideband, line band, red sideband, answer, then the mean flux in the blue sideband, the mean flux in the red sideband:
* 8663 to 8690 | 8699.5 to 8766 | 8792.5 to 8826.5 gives -4.6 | 15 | 15.7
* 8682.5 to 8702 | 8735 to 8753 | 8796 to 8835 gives -0.9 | 15.5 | 15.6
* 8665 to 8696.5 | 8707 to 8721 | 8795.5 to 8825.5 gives -0.8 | 15.2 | 15.6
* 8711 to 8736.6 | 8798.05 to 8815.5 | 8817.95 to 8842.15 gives 1.7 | 16.5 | 16.2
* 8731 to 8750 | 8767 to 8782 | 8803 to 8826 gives 0.4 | 16.4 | 15.4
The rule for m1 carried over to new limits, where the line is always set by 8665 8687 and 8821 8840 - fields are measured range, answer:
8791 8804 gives -0.02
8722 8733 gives -0.09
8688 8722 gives -0.04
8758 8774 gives 0.03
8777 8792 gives -0.08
